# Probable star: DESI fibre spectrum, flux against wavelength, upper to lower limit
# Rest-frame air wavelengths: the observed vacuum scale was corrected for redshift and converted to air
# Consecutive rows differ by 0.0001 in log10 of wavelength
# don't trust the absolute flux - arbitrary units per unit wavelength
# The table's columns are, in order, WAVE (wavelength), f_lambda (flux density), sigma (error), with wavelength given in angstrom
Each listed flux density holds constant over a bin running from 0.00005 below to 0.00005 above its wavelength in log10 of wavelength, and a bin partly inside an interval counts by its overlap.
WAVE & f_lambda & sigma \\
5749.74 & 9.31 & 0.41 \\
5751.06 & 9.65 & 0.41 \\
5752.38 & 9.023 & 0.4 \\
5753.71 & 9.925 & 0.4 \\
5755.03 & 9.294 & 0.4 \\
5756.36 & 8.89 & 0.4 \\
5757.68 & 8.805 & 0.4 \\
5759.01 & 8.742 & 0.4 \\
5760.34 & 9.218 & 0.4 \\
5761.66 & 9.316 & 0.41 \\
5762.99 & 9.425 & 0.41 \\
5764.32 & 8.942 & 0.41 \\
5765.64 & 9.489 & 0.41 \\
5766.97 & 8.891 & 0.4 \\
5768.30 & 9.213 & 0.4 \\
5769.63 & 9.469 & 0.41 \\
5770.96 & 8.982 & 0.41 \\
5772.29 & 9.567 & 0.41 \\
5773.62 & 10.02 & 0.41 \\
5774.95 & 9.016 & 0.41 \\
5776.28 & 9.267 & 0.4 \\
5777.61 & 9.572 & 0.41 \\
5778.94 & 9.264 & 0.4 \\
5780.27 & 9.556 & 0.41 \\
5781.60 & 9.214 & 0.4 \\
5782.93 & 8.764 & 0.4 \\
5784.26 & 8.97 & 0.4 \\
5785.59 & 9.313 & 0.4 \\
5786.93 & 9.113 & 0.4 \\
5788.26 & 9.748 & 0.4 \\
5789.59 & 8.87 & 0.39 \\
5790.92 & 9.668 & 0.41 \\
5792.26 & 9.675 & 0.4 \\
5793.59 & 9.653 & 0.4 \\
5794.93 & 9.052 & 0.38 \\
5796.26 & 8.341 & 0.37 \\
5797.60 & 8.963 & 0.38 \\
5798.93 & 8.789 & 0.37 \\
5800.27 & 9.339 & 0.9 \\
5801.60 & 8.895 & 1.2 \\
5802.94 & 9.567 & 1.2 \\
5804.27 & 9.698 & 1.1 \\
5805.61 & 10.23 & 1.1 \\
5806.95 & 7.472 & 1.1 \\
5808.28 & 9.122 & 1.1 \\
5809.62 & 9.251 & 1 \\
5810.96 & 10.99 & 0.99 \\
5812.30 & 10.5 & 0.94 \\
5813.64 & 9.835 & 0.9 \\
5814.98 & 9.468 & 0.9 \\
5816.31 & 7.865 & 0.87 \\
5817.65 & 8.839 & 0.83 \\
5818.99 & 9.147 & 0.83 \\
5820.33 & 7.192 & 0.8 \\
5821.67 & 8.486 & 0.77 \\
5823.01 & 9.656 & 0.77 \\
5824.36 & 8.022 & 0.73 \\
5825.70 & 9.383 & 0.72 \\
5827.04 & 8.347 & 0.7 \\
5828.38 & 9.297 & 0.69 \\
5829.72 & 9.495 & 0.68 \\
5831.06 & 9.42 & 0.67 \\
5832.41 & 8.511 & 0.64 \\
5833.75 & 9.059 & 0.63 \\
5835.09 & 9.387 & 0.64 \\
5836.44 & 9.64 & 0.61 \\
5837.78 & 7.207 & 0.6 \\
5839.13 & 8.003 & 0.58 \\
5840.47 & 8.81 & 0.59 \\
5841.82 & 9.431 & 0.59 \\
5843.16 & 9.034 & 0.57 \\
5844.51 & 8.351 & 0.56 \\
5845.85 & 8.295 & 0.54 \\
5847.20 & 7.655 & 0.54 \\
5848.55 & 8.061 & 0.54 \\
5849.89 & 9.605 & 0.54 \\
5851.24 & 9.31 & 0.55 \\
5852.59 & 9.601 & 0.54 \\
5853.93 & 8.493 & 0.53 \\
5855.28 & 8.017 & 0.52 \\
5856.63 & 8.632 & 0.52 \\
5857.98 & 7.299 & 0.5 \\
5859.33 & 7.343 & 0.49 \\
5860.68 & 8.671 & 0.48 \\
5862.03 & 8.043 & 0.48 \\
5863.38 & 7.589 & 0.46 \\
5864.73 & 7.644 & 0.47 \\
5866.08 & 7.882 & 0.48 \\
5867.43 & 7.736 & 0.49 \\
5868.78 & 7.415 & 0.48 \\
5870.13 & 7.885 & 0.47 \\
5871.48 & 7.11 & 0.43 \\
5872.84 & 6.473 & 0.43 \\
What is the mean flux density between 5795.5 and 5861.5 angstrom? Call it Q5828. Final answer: 8.86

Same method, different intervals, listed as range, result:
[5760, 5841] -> 9.14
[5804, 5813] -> 9.6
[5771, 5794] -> 9.36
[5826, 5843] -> 8.9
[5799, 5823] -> 9.18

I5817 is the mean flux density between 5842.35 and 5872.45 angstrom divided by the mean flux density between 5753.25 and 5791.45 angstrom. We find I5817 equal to 0.9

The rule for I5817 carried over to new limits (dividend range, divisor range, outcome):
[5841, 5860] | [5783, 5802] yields 0.93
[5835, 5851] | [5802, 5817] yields 0.91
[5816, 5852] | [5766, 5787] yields 0.94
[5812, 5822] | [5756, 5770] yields 0.97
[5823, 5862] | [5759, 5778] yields 0.93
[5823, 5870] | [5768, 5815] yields 0.91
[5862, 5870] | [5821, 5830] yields 0.86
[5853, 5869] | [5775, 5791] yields 0.86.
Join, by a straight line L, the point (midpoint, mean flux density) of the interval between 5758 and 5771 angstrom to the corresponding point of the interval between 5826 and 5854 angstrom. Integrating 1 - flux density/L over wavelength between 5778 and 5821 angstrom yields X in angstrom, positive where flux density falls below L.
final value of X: -0.9 angstrom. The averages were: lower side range 9.16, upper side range 8.83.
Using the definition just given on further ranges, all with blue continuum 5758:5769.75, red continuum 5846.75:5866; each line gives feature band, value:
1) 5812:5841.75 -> -1.1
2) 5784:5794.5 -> -0.5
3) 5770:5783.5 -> -0.4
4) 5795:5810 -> -0.5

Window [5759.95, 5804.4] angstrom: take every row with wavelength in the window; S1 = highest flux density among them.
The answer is 10.02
